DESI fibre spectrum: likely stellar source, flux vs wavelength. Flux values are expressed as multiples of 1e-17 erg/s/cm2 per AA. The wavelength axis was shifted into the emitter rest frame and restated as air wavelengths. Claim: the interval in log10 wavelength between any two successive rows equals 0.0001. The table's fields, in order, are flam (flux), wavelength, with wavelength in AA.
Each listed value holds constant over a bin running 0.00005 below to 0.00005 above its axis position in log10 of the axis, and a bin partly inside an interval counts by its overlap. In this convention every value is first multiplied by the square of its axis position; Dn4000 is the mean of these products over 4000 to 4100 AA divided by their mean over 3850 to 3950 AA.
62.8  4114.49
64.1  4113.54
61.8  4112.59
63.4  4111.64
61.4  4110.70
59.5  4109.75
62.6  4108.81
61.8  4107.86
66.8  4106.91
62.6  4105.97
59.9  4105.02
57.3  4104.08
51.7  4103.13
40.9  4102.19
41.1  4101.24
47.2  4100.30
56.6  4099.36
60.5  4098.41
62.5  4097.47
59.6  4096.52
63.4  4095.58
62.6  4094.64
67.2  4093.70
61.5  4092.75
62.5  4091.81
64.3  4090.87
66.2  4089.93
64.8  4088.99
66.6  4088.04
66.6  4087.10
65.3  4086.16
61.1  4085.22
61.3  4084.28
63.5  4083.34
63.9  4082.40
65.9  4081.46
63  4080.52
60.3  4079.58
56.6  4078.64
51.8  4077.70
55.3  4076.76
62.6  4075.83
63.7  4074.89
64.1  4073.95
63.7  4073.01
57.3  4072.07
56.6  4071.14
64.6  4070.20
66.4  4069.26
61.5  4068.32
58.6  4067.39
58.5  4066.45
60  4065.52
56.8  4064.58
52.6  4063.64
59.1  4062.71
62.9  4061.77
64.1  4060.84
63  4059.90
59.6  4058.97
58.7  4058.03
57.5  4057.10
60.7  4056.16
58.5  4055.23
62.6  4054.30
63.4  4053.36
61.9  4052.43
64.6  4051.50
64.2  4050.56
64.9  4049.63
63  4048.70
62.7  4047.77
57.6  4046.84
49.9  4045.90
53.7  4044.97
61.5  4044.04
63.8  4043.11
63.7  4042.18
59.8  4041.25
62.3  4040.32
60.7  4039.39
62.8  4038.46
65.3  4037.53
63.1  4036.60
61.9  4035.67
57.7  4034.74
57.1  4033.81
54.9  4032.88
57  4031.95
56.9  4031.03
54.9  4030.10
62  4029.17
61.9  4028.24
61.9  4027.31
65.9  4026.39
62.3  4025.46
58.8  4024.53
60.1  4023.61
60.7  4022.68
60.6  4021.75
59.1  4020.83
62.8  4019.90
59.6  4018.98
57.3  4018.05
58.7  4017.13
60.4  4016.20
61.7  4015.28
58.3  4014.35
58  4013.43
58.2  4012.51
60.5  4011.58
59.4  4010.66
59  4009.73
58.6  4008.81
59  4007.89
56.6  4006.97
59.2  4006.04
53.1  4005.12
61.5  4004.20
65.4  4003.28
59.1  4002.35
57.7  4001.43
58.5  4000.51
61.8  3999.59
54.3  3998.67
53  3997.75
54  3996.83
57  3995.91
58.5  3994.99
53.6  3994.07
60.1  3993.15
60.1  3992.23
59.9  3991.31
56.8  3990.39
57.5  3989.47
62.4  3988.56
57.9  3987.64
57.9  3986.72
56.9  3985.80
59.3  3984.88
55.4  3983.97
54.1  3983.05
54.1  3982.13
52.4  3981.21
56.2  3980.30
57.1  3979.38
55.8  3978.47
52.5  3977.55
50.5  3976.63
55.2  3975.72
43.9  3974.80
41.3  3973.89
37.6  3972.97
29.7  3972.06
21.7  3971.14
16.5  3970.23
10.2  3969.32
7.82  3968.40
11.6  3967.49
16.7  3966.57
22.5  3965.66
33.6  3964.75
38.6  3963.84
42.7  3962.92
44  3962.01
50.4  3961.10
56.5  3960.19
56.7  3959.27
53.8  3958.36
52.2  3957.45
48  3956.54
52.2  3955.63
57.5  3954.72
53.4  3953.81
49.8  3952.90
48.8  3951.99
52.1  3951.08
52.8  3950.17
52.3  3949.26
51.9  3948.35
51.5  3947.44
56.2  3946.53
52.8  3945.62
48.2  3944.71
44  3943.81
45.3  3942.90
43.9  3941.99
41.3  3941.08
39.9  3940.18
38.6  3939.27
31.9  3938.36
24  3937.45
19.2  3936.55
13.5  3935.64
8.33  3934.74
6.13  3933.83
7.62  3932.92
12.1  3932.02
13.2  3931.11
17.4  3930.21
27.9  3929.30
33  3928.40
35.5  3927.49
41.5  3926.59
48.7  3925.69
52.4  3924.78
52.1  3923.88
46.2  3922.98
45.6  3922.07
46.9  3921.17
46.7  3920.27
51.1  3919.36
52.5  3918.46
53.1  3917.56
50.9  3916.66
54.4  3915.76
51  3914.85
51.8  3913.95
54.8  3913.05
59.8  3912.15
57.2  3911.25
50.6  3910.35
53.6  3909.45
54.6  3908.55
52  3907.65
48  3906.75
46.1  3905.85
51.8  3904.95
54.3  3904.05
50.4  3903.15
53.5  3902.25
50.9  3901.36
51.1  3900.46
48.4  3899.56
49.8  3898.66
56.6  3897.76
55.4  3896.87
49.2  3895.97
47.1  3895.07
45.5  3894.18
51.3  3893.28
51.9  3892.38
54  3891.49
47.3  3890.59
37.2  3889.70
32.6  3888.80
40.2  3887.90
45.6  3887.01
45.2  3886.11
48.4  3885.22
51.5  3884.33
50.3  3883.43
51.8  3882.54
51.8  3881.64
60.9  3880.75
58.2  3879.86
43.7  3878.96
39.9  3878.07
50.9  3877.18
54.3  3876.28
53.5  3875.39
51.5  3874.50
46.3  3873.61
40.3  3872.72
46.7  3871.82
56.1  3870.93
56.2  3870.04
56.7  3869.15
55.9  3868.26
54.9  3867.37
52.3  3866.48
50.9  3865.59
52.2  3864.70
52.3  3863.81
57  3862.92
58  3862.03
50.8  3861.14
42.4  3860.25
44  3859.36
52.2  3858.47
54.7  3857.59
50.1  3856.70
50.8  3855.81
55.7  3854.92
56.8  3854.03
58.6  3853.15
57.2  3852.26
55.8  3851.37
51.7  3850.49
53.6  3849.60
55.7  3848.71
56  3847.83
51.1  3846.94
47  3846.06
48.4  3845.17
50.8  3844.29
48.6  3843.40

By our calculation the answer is 1.4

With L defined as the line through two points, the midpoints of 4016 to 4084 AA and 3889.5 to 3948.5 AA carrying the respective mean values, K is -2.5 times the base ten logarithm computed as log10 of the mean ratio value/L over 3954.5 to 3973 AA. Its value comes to 0.342 mag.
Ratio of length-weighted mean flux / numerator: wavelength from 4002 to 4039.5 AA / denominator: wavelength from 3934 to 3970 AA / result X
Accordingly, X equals 1.5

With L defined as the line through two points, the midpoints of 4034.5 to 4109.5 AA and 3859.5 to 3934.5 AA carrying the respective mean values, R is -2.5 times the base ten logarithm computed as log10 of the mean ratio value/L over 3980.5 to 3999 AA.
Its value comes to -0.05 mag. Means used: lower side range 47.3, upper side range 60.6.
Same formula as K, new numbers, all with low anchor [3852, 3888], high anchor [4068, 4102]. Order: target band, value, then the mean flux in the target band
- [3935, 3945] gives 0.49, 34.7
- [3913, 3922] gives 0.05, 50.9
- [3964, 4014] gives 0.14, 50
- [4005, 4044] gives -0.03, 60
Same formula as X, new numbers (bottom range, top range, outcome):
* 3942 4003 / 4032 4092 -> 1.26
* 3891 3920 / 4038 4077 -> 1.17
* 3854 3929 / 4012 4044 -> 1.20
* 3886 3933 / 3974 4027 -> 1.25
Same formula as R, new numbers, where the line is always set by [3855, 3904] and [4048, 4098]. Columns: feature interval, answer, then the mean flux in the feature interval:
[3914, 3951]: 0.33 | 39.3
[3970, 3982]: 0.25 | 44.7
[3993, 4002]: 0.01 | 56.8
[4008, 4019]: -0.02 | 59.1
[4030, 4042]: 0.00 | 59.8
